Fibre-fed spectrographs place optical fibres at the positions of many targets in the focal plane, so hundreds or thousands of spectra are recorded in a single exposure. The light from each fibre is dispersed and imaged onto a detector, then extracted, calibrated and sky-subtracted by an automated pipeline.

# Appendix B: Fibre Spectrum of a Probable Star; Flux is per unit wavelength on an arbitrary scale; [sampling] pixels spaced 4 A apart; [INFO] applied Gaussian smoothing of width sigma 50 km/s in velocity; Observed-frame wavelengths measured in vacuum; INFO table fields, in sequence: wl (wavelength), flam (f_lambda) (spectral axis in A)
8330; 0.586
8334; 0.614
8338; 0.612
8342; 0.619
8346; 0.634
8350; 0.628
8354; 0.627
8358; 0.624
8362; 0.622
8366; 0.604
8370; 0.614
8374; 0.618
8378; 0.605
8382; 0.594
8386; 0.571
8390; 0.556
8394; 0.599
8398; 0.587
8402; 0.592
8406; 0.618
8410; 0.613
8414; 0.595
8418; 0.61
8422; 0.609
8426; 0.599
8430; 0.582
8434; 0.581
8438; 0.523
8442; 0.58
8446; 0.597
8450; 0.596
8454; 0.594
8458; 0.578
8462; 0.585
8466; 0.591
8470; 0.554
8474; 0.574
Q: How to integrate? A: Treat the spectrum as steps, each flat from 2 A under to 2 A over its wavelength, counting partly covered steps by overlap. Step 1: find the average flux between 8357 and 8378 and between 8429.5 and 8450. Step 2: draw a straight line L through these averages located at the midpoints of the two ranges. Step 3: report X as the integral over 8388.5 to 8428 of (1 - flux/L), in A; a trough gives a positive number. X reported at -0.4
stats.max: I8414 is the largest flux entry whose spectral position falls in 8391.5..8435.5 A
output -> 0.618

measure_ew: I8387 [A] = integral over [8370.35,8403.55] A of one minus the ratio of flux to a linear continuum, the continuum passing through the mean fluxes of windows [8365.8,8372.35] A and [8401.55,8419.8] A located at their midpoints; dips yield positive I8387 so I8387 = 0.96 A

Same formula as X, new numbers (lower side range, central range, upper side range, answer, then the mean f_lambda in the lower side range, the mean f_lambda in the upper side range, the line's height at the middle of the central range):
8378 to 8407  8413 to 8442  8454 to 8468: 0.1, 0.588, 0.586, 0.587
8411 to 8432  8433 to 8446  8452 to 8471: 0.6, 0.6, 0.582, 0.592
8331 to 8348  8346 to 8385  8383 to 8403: -1.0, 0.618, 0.581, 0.6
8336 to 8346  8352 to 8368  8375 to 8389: -0.4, 0.619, 0.59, 0.605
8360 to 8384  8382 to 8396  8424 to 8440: 0.5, 0.61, 0.571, 0.599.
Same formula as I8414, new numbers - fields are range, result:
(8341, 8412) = 0.634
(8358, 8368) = 0.624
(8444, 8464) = 0.597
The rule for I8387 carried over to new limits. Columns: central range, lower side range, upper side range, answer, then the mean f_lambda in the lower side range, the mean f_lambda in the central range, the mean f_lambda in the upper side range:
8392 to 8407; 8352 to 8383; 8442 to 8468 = 0.2 A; 0.614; 0.598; 0.589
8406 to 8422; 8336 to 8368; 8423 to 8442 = -0.6 A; 0.621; 0.608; 0.574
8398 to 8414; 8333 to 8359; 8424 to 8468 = -0.1 A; 0.623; 0.603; 0.582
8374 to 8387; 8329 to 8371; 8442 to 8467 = 0.3 A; 0.618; 0.596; 0.589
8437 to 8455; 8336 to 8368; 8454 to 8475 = 0.2 A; 0.621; 0.58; 0.578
